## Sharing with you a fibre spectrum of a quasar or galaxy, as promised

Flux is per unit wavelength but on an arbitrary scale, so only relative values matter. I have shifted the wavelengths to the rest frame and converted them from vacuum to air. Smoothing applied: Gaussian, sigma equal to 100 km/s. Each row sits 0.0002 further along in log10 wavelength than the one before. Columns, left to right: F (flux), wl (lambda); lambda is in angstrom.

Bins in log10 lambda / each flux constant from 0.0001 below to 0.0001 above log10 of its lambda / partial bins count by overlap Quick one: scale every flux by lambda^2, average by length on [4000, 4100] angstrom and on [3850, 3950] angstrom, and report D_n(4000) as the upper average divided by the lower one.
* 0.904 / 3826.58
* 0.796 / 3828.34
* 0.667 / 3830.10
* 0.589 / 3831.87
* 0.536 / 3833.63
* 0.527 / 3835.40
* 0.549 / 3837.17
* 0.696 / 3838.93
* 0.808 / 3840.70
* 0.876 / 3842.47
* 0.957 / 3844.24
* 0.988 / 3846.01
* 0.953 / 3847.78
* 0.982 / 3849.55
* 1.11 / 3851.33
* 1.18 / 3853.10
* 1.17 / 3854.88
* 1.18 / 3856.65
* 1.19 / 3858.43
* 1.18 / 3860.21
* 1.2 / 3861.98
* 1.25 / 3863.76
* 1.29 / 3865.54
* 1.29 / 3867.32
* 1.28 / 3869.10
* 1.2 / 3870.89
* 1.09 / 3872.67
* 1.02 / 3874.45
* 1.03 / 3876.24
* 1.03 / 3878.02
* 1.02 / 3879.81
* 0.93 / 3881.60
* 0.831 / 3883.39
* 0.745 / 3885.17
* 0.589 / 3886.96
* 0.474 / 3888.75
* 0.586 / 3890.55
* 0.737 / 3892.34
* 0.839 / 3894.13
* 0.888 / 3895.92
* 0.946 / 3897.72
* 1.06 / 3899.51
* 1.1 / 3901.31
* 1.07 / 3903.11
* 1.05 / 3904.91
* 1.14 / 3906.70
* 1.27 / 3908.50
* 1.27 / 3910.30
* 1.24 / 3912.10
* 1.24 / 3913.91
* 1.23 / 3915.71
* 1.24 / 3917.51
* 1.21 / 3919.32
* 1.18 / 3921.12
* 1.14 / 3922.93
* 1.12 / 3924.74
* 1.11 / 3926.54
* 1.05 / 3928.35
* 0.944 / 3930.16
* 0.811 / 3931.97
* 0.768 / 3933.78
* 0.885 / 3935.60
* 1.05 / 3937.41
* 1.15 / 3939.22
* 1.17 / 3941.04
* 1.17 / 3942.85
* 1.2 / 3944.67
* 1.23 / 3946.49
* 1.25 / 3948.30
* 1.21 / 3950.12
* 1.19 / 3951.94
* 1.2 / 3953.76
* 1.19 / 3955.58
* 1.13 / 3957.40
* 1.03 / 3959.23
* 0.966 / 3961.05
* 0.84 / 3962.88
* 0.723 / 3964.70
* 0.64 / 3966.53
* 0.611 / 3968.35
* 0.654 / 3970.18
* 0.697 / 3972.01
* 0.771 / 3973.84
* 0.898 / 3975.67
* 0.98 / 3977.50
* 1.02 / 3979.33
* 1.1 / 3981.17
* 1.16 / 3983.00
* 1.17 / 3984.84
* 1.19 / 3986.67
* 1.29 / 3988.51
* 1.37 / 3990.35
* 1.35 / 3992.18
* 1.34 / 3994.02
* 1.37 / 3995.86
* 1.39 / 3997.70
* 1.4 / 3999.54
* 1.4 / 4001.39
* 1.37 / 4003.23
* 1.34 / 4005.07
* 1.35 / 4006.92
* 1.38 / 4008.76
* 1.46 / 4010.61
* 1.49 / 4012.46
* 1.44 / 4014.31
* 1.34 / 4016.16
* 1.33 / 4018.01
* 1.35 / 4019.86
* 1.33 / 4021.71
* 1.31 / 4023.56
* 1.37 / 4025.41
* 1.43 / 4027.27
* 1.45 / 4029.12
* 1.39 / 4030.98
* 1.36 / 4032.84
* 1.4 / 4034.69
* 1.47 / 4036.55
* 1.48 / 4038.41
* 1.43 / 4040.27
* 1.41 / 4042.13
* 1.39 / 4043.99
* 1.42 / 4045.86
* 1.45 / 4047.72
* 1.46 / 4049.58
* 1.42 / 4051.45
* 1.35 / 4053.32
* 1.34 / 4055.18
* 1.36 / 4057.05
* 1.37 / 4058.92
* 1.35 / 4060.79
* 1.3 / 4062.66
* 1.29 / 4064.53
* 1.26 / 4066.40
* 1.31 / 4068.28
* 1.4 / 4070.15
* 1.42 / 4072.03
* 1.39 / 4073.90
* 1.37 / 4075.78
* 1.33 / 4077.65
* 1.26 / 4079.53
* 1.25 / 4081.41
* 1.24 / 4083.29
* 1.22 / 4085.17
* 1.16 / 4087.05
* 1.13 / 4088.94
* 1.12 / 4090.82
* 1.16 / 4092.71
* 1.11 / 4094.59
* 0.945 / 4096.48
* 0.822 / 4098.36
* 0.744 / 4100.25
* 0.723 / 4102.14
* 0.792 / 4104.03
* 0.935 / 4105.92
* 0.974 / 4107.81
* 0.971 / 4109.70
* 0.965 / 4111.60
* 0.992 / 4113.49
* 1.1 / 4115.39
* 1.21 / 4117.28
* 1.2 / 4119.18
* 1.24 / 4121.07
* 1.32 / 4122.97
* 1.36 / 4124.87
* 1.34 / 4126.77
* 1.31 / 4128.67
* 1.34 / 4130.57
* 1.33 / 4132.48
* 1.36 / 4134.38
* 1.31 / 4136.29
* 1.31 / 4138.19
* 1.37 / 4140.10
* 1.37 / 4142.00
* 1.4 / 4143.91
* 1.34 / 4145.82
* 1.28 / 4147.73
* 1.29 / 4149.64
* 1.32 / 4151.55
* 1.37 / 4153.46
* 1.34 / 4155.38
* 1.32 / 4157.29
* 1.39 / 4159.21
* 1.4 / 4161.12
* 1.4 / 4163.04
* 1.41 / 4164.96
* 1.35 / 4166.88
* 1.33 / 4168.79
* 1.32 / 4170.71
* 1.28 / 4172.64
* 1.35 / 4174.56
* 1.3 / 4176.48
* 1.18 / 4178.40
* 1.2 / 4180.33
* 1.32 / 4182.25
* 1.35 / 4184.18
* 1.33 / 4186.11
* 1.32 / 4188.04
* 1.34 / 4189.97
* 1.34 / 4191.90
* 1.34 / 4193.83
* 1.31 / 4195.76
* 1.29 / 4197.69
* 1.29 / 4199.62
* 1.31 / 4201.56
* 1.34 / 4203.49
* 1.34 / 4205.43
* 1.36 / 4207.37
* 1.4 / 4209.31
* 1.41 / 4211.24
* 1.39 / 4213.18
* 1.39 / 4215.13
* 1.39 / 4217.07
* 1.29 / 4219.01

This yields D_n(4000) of 1.34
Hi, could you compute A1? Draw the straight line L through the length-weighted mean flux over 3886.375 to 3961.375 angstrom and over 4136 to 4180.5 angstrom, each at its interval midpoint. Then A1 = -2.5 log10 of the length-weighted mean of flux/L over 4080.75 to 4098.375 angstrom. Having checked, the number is 0.11 mag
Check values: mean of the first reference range 1.06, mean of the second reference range 1.33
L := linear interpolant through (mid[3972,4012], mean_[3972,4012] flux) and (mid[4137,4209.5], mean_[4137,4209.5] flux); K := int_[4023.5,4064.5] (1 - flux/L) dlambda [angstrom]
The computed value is -4.36 angstrom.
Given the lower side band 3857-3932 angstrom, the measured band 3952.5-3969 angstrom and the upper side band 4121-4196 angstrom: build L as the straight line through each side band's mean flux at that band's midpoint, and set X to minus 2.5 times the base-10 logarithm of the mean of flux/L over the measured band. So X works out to 0.197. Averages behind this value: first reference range 1.05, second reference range 1.33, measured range 0.936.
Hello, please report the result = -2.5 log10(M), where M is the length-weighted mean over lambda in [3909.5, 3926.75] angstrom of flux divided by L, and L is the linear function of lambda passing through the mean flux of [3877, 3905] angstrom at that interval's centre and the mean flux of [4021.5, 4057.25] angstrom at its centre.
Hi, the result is -0.24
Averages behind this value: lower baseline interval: 0.864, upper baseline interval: 1.4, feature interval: 1.2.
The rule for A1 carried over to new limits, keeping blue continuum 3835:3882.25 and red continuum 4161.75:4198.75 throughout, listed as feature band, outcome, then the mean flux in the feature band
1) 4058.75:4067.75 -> -0.08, 1.31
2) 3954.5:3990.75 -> 0.18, 0.967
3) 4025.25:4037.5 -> -0.18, 1.41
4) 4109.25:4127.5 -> 0.08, 1.17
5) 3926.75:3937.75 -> 0.20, 0.923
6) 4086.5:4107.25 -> 0.28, 0.963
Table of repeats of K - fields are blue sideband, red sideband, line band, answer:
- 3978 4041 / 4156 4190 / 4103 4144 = 4.07 angstrom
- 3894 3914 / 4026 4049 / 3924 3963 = 3.70 angstrom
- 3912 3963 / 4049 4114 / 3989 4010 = -4.24 angstrom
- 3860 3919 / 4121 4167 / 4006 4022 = -2.67 angstrom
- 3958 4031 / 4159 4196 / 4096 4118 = 5.96 angstrom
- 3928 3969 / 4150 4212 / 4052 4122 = 2.12 angstrom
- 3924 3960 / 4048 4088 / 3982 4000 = -1.74 angstrom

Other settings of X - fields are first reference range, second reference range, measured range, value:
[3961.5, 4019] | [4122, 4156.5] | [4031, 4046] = -0.168 mag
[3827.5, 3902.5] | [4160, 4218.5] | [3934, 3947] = -0.070 mag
